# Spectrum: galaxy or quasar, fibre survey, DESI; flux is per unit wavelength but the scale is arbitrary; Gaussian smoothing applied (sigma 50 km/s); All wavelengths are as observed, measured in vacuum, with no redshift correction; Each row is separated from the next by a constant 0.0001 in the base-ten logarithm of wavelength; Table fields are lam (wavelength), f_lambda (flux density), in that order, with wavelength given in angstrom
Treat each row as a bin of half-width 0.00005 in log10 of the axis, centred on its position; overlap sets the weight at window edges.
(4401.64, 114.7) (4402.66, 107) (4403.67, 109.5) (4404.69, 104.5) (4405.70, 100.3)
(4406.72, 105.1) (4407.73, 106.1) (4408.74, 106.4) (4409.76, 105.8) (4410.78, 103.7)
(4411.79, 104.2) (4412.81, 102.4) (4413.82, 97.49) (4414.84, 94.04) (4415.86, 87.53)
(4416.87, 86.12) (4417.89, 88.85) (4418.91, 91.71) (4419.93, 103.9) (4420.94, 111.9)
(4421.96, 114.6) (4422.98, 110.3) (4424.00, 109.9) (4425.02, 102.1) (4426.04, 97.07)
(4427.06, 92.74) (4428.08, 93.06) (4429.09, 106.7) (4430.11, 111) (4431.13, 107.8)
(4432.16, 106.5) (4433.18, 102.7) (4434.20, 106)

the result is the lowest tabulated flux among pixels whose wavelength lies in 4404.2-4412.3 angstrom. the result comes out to 100.3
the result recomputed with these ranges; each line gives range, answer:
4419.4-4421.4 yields 103.9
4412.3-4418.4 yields 86.12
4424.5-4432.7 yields 92.74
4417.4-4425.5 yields 88.85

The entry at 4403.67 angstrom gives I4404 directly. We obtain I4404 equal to 109.5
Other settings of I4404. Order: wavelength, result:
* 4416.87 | 86.12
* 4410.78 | 103.7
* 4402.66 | 107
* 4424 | 109.9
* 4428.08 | 93.06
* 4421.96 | 114.6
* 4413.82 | 97.49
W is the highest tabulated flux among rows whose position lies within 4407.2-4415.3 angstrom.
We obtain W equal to 106.4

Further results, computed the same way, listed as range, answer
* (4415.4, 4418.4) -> 88.85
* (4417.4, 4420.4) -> 103.9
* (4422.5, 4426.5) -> 110.3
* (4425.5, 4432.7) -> 111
